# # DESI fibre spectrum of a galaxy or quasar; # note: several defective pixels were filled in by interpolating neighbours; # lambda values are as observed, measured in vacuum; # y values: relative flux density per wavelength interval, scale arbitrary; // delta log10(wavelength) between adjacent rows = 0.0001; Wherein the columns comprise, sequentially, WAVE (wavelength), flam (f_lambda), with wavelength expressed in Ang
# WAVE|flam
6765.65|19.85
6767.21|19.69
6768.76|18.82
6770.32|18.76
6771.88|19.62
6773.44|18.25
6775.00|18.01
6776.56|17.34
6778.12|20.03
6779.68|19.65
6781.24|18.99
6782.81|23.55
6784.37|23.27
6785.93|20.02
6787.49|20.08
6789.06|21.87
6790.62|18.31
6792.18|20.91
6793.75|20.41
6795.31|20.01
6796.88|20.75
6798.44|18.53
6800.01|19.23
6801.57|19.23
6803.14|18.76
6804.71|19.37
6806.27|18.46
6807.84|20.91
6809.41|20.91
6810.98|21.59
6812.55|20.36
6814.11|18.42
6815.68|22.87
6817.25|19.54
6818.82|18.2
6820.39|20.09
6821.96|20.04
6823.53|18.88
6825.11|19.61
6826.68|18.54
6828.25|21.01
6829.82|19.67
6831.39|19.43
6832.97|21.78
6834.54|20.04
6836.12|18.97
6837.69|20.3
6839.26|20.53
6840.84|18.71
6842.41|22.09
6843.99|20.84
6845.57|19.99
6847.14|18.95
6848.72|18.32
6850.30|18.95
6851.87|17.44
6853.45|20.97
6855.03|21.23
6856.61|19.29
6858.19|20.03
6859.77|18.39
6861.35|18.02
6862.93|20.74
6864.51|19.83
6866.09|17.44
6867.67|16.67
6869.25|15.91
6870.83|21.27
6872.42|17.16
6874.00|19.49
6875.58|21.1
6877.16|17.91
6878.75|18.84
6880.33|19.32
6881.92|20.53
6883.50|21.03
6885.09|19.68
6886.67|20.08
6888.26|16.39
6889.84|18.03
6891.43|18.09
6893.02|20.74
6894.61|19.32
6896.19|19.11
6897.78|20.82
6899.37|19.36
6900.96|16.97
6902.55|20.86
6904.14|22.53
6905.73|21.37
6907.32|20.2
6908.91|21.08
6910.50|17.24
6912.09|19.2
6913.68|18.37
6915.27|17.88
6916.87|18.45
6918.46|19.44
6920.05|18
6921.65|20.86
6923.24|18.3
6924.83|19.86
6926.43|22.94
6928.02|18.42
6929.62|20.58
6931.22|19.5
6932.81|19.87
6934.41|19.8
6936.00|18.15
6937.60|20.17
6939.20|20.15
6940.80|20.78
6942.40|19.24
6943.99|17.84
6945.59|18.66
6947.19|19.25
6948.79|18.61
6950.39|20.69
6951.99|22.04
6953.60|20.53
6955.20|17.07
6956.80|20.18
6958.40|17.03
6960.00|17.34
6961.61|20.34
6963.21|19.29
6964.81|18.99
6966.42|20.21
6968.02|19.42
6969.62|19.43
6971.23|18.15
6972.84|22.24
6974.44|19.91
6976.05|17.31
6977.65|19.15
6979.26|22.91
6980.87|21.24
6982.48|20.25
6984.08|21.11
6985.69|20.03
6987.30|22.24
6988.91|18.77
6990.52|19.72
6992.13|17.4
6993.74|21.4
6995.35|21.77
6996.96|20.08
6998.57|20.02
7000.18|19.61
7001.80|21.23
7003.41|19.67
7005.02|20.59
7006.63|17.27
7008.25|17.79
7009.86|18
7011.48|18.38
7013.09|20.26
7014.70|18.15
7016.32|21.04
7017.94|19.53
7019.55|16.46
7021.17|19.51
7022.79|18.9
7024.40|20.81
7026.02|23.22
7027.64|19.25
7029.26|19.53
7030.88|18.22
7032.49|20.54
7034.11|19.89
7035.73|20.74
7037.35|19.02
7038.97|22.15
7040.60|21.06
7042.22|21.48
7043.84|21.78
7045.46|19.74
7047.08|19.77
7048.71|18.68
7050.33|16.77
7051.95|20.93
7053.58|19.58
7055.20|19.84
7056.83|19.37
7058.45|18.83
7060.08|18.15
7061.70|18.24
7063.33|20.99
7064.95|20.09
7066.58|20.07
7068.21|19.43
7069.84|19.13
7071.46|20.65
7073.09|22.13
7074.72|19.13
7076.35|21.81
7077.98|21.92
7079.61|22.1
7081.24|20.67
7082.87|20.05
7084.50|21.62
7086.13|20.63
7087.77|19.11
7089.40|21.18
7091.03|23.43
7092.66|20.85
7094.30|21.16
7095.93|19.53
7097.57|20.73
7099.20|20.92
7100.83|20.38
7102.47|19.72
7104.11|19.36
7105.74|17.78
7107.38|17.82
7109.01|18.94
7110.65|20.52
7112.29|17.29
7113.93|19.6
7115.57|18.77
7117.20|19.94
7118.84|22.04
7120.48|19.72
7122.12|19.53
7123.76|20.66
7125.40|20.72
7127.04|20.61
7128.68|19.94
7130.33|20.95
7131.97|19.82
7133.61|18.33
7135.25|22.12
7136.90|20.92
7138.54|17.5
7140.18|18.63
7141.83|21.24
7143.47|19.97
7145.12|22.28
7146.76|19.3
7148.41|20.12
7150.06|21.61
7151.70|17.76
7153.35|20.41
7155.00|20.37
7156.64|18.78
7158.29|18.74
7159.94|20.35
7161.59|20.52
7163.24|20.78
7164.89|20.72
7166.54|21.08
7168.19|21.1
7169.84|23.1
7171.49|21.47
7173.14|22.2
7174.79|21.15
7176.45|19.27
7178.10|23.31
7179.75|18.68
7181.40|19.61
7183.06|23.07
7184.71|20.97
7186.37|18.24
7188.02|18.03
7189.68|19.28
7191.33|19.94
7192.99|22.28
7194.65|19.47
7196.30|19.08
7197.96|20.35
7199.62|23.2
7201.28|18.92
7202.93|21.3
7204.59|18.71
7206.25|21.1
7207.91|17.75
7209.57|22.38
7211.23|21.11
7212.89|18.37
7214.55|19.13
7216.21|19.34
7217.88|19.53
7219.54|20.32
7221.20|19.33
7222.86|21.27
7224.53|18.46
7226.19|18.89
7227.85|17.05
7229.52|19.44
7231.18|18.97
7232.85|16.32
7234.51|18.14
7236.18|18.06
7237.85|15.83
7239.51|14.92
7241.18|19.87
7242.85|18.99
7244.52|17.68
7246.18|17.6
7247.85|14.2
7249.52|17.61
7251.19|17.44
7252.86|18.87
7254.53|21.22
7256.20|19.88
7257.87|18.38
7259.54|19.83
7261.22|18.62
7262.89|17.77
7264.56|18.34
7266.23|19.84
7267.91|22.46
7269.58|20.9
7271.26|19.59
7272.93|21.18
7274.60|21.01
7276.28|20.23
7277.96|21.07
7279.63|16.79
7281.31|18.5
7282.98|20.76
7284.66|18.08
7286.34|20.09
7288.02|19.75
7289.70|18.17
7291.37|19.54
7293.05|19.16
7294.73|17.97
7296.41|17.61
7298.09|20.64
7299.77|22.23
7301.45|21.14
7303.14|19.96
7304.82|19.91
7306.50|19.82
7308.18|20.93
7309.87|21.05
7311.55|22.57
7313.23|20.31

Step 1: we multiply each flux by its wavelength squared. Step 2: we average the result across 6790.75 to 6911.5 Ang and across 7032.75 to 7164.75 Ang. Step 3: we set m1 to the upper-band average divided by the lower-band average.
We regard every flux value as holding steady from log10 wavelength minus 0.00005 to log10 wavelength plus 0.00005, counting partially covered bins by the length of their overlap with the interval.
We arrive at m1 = 1.1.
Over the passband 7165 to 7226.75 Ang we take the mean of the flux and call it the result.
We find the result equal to 20.3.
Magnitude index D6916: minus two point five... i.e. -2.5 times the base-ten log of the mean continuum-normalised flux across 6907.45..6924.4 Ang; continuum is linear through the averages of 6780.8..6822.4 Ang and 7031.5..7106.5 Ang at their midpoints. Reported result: 0.07 mag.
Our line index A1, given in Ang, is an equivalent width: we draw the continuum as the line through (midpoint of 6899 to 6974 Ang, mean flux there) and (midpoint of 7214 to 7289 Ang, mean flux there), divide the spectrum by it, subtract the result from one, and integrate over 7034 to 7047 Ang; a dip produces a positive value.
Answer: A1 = -0.9 Ang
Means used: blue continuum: 19.5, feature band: 20.7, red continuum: 18.9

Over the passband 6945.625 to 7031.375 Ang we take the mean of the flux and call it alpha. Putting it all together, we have 19.6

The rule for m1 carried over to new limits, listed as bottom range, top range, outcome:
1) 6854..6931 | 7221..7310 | 1.10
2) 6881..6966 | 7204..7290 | 1.07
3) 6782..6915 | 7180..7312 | 1.10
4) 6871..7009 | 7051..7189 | 1.09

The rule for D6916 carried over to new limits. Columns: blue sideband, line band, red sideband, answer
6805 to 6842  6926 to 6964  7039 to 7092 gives 0.035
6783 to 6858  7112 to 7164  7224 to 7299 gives -0.048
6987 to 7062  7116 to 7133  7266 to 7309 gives -0.031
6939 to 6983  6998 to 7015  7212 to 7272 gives 0.012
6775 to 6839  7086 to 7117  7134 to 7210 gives 0.022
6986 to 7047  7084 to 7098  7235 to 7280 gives -0.072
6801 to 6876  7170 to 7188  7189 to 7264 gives -0.091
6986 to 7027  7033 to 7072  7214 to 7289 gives -0.017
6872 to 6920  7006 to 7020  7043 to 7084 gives 0.068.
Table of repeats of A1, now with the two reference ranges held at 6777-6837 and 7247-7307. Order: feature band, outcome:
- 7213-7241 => 1.4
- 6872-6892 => 0.8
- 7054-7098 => -1.6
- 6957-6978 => 0.7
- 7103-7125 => 0.2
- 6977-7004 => -0.8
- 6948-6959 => 0.2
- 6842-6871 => 1.1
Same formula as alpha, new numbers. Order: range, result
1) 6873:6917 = 19.4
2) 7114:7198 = 20.3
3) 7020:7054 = 20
